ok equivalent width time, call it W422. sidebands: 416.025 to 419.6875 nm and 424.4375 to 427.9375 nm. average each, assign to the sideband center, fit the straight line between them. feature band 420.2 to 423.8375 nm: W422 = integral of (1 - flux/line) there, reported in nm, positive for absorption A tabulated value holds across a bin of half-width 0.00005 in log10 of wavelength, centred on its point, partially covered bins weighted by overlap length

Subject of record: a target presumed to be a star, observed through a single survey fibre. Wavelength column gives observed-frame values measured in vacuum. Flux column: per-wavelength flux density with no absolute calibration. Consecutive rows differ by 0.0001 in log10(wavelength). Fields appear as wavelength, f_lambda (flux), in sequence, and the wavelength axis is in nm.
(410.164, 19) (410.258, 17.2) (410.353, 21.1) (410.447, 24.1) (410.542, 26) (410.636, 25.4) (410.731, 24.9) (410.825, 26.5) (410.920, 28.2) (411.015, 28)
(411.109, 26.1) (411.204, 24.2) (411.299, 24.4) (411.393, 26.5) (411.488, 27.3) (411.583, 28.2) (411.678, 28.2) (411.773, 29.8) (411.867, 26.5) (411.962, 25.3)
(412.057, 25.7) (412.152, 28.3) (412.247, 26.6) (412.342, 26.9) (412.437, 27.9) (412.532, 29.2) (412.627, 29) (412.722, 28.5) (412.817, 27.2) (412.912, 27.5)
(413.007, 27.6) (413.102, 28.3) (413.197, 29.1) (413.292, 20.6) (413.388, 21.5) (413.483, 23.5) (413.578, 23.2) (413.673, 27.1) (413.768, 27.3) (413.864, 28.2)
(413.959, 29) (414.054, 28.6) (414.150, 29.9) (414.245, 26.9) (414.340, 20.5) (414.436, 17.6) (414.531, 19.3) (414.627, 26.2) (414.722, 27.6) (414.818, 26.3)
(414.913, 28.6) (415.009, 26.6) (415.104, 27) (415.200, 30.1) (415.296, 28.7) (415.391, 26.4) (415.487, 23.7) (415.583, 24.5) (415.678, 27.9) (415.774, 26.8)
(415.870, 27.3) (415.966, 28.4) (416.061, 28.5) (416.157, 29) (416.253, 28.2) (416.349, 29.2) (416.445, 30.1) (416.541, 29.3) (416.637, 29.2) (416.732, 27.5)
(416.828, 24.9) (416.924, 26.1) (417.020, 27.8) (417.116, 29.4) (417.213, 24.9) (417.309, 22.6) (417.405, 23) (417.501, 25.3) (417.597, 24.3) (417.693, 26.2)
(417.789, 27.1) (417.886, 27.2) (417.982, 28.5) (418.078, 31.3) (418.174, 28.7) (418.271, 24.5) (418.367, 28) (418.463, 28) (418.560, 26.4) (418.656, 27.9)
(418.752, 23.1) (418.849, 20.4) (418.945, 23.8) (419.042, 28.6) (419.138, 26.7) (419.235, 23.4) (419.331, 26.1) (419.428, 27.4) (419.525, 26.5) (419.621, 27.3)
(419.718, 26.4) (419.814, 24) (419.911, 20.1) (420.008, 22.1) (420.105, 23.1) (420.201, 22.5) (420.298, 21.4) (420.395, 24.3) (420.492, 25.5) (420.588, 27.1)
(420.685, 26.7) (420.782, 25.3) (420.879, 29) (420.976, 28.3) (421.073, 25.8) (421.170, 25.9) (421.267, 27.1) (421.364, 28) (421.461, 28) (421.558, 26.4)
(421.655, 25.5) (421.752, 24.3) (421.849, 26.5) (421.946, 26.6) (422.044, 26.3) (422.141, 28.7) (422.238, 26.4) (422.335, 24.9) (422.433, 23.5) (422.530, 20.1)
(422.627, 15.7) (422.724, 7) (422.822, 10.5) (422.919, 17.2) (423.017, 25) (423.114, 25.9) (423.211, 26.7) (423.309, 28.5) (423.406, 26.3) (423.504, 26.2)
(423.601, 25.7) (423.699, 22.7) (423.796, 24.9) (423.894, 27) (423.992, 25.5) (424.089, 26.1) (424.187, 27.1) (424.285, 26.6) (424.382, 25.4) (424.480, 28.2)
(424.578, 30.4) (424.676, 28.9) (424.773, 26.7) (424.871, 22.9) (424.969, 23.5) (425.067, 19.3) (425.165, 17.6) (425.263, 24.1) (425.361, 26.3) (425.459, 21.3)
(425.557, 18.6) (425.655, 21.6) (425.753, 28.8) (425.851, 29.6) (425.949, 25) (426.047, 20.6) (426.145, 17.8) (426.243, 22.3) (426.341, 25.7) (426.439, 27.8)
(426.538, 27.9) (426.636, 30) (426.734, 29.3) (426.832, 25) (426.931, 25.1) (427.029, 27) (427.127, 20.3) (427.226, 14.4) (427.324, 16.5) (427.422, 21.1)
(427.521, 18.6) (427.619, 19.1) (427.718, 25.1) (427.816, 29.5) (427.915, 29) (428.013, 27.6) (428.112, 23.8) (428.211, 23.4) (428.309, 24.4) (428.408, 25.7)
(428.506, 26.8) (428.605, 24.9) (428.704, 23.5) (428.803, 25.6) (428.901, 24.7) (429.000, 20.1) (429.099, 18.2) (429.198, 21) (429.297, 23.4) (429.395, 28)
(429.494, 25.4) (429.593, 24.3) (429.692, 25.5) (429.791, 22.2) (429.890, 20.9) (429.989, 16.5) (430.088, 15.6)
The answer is 0.14 nm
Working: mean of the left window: 26.7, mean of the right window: 24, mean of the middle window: 24.4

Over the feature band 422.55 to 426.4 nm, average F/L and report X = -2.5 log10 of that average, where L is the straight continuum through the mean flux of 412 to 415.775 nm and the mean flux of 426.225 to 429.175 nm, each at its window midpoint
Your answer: 0.05 mag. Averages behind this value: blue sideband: 26.4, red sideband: 24.1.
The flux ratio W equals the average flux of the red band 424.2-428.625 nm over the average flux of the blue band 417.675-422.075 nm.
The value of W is 0.9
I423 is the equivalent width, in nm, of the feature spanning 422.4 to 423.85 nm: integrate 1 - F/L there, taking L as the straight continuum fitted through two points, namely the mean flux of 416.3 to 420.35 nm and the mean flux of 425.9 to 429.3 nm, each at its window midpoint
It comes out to 0.18 nm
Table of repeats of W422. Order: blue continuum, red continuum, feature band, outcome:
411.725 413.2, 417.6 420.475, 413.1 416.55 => 0.05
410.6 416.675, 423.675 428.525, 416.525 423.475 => 0.11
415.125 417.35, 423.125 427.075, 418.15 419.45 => 0.05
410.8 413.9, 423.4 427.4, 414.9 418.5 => -0.17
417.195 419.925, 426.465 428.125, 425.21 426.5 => 0.03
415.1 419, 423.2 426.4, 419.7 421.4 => 0.05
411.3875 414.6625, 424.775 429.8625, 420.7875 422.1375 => -0.11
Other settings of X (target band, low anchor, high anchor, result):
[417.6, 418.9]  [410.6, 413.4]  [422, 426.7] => -0.049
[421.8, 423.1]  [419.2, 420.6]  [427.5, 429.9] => 0.134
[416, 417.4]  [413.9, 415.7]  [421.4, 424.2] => -0.078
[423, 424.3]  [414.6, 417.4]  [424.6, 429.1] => -0.048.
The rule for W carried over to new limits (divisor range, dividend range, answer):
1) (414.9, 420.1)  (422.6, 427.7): 0.89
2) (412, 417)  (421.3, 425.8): 0.90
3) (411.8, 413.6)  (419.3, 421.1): 0.95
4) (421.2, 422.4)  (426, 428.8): 0.91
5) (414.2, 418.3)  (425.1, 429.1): 0.89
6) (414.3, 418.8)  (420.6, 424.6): 0.94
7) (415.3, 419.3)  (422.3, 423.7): 0.81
